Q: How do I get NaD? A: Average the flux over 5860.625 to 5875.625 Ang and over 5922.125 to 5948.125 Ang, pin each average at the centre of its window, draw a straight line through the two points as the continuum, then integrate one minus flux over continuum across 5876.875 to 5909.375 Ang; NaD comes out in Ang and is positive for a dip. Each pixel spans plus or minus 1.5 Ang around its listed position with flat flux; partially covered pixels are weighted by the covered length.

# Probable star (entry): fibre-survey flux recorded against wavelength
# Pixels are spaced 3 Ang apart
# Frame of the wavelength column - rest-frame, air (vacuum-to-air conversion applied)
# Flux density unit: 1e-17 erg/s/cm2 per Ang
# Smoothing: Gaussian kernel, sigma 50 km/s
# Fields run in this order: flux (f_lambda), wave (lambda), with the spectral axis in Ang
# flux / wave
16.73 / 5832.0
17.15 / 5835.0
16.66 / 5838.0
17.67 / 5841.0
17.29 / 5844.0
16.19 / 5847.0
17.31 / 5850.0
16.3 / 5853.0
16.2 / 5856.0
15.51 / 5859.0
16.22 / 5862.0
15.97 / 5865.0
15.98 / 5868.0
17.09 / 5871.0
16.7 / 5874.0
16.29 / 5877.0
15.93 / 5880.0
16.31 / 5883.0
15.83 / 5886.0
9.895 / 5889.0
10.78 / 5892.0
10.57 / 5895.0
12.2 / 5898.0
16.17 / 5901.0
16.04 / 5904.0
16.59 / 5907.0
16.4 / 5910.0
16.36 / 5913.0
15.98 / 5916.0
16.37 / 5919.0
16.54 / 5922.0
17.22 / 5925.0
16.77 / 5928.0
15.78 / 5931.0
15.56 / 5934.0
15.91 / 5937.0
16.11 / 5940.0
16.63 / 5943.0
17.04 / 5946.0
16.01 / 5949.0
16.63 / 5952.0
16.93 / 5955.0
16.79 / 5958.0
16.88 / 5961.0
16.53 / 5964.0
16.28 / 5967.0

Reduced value 4.32 Ang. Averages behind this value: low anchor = 16.4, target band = 14.2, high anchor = 16.4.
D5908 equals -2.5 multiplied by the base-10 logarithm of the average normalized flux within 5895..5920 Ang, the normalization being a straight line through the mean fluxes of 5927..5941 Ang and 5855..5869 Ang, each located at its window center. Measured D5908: 0.04 mag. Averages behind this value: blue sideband 16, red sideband 16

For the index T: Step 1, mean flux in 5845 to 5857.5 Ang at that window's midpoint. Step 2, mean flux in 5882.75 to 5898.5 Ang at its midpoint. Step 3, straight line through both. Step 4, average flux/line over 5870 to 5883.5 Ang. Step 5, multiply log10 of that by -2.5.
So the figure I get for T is -0.19 mag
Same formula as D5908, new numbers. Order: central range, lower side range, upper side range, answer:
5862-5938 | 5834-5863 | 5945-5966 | 0.08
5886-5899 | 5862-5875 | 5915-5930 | 0.40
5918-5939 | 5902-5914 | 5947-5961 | 0.01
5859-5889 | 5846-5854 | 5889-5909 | -0.06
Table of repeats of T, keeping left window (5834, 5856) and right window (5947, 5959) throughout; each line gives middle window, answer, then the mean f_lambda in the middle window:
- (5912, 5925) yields 0.02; 16.4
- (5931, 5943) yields 0.05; 15.9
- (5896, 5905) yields 0.16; 14.5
